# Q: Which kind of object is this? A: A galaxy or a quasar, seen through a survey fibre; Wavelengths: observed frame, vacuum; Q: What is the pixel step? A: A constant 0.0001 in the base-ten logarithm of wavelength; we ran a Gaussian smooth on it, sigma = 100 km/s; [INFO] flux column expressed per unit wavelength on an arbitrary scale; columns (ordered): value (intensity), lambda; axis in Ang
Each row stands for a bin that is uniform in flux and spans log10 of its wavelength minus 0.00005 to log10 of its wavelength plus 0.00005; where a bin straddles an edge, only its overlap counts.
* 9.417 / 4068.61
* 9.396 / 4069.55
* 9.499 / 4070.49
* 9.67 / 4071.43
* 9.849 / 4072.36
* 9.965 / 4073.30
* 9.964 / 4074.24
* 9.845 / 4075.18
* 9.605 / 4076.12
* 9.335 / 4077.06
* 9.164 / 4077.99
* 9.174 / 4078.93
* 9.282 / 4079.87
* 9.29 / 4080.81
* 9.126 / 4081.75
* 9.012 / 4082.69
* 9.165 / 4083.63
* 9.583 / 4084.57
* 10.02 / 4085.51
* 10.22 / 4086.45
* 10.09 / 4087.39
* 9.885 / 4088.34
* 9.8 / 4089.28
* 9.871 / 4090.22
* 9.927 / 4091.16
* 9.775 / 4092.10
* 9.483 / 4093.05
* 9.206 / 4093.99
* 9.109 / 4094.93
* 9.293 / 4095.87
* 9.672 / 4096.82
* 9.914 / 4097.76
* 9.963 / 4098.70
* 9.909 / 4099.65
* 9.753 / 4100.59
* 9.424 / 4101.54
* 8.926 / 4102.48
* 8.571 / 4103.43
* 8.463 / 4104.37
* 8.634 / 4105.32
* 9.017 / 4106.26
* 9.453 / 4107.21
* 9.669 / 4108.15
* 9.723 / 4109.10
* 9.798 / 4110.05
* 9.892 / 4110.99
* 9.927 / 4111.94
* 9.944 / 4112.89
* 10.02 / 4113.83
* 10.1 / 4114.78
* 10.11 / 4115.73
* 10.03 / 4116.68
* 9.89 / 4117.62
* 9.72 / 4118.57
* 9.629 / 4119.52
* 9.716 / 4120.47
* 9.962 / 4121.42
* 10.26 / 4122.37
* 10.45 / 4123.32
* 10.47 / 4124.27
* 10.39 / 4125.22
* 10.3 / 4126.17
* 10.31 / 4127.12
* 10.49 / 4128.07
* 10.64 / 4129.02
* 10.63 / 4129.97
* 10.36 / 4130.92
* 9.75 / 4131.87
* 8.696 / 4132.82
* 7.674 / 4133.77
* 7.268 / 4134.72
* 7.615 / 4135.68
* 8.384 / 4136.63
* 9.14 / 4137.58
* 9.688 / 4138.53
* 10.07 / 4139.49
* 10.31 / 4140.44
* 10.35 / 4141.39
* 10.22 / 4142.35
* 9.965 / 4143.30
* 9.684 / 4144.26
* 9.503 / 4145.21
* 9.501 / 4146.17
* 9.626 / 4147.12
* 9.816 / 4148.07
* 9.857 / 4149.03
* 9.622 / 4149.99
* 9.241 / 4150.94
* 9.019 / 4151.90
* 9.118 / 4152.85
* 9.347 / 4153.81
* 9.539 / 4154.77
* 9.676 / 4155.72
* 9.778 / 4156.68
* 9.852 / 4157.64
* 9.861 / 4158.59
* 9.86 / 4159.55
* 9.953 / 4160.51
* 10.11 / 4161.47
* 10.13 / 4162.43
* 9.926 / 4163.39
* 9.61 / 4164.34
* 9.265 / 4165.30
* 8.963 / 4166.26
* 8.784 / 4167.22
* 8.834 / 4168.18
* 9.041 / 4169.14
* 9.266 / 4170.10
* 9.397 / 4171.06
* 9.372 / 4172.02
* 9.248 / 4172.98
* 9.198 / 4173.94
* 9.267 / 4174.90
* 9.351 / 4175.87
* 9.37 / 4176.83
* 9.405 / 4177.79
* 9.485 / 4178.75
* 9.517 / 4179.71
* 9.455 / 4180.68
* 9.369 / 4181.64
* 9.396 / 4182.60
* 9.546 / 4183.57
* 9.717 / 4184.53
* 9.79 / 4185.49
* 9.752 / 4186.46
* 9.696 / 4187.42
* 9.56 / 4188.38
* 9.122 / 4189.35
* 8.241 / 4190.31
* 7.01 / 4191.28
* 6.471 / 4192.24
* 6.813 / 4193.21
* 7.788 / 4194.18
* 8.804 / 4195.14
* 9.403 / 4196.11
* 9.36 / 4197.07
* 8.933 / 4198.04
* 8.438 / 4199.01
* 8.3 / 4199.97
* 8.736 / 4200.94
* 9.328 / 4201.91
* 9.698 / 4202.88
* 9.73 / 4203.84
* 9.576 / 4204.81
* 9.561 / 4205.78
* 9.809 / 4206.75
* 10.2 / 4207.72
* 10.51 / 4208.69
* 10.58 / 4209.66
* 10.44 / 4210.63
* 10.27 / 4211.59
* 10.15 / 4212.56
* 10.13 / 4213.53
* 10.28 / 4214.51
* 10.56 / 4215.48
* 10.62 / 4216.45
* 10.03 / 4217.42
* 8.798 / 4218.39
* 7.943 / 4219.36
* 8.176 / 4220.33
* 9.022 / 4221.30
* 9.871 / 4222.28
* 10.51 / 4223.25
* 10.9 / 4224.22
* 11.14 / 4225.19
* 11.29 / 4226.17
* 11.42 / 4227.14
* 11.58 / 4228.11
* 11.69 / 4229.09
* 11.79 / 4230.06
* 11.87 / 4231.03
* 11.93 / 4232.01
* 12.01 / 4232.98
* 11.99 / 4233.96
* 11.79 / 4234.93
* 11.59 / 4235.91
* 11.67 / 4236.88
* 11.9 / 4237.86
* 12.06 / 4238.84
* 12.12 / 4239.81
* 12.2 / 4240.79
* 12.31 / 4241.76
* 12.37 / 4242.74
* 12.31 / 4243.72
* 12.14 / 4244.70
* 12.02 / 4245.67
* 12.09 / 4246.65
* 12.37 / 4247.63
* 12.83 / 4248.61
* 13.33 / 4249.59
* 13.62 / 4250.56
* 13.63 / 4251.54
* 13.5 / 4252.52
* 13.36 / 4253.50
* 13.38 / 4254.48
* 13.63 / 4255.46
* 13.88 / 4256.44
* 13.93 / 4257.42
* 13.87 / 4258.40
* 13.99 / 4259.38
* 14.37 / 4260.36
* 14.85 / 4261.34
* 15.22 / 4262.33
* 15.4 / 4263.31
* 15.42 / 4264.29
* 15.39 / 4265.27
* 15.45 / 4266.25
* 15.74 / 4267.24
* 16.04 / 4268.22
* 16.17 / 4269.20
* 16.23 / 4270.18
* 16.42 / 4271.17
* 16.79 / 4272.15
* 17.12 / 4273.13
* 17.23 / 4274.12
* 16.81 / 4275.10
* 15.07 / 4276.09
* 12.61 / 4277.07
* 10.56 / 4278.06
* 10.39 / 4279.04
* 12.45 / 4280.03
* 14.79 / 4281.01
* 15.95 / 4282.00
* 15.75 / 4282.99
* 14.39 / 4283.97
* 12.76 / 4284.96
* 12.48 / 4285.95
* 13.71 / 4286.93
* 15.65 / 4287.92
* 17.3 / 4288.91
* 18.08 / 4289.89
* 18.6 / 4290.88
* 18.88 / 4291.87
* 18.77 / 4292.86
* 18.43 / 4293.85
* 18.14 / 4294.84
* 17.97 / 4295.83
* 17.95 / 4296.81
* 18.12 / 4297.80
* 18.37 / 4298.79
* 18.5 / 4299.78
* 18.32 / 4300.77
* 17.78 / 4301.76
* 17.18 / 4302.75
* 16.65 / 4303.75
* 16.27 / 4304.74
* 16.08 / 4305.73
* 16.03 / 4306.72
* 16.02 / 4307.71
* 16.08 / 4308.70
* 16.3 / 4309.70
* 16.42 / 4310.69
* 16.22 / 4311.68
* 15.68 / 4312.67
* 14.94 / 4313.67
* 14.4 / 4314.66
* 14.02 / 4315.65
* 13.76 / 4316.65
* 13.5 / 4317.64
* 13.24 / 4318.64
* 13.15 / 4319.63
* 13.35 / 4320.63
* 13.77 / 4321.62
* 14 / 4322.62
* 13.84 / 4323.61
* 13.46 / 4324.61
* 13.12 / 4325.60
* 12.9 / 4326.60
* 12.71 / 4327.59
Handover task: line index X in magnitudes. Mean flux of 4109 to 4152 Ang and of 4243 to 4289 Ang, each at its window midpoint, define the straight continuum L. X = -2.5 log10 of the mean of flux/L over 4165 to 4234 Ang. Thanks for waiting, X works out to 0.24 mag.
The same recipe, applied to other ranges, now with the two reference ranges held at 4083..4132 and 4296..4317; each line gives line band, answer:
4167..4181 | 0.283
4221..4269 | 0.129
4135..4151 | 0.153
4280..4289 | 0.089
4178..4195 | 0.366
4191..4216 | 0.369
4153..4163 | 0.175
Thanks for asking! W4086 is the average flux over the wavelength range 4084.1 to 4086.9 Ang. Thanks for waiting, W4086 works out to 9.94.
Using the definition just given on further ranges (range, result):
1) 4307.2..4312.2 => 16.2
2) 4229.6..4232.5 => 11.9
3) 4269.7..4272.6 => 16.5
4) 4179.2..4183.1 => 9.42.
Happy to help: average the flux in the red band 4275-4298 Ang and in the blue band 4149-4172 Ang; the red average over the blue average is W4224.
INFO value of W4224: 1.6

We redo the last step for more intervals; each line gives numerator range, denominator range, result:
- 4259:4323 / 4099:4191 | 1.64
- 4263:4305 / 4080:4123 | 1.67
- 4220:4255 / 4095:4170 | 1.24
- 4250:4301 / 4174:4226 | 1.65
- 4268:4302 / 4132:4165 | 1.70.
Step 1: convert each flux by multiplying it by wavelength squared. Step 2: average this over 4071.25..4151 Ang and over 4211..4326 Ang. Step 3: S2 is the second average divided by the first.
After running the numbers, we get 1.6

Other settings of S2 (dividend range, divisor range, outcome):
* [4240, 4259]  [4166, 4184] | 1.45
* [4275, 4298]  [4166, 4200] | 1.82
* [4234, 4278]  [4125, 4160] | 1.53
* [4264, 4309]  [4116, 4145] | 1.78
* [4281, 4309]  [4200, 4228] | 1.75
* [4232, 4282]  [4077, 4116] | 1.56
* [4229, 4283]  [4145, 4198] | 1.54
